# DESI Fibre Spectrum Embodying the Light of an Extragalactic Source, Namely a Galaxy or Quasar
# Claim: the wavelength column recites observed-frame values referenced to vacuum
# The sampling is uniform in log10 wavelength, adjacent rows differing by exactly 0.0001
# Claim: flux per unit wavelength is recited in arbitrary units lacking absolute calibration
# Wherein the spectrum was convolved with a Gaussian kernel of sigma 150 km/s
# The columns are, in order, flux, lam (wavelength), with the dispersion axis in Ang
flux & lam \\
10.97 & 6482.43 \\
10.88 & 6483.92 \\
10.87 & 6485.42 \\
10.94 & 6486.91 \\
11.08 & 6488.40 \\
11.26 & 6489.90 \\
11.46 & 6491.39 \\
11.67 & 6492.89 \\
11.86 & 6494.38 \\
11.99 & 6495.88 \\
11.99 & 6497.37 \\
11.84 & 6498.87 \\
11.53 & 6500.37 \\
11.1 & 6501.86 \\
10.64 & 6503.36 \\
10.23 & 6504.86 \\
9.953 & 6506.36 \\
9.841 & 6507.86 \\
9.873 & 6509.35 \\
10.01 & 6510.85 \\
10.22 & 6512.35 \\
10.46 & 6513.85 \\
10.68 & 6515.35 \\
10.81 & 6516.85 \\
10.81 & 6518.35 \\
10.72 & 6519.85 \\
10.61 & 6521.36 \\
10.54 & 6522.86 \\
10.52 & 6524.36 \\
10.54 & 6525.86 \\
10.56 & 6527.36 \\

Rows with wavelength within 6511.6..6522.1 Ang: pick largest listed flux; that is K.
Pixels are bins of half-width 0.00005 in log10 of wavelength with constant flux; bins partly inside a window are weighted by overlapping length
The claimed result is 10.81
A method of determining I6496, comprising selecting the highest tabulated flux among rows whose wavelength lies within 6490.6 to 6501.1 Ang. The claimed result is 11.99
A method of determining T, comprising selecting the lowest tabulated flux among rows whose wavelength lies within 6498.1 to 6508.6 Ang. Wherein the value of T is 9.841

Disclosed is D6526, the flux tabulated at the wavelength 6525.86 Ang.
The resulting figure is 10.54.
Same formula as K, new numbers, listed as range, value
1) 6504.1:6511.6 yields 10.23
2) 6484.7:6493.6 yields 11.67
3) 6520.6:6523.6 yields 10.61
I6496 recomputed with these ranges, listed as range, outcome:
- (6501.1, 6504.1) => 11.1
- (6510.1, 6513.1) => 10.22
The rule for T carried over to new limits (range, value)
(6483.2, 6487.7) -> 10.87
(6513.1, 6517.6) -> 10.46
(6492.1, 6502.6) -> 11.1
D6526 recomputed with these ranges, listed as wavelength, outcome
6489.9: 11.26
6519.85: 10.72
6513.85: 10.46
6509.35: 9.873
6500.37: 11.53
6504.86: 10.23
